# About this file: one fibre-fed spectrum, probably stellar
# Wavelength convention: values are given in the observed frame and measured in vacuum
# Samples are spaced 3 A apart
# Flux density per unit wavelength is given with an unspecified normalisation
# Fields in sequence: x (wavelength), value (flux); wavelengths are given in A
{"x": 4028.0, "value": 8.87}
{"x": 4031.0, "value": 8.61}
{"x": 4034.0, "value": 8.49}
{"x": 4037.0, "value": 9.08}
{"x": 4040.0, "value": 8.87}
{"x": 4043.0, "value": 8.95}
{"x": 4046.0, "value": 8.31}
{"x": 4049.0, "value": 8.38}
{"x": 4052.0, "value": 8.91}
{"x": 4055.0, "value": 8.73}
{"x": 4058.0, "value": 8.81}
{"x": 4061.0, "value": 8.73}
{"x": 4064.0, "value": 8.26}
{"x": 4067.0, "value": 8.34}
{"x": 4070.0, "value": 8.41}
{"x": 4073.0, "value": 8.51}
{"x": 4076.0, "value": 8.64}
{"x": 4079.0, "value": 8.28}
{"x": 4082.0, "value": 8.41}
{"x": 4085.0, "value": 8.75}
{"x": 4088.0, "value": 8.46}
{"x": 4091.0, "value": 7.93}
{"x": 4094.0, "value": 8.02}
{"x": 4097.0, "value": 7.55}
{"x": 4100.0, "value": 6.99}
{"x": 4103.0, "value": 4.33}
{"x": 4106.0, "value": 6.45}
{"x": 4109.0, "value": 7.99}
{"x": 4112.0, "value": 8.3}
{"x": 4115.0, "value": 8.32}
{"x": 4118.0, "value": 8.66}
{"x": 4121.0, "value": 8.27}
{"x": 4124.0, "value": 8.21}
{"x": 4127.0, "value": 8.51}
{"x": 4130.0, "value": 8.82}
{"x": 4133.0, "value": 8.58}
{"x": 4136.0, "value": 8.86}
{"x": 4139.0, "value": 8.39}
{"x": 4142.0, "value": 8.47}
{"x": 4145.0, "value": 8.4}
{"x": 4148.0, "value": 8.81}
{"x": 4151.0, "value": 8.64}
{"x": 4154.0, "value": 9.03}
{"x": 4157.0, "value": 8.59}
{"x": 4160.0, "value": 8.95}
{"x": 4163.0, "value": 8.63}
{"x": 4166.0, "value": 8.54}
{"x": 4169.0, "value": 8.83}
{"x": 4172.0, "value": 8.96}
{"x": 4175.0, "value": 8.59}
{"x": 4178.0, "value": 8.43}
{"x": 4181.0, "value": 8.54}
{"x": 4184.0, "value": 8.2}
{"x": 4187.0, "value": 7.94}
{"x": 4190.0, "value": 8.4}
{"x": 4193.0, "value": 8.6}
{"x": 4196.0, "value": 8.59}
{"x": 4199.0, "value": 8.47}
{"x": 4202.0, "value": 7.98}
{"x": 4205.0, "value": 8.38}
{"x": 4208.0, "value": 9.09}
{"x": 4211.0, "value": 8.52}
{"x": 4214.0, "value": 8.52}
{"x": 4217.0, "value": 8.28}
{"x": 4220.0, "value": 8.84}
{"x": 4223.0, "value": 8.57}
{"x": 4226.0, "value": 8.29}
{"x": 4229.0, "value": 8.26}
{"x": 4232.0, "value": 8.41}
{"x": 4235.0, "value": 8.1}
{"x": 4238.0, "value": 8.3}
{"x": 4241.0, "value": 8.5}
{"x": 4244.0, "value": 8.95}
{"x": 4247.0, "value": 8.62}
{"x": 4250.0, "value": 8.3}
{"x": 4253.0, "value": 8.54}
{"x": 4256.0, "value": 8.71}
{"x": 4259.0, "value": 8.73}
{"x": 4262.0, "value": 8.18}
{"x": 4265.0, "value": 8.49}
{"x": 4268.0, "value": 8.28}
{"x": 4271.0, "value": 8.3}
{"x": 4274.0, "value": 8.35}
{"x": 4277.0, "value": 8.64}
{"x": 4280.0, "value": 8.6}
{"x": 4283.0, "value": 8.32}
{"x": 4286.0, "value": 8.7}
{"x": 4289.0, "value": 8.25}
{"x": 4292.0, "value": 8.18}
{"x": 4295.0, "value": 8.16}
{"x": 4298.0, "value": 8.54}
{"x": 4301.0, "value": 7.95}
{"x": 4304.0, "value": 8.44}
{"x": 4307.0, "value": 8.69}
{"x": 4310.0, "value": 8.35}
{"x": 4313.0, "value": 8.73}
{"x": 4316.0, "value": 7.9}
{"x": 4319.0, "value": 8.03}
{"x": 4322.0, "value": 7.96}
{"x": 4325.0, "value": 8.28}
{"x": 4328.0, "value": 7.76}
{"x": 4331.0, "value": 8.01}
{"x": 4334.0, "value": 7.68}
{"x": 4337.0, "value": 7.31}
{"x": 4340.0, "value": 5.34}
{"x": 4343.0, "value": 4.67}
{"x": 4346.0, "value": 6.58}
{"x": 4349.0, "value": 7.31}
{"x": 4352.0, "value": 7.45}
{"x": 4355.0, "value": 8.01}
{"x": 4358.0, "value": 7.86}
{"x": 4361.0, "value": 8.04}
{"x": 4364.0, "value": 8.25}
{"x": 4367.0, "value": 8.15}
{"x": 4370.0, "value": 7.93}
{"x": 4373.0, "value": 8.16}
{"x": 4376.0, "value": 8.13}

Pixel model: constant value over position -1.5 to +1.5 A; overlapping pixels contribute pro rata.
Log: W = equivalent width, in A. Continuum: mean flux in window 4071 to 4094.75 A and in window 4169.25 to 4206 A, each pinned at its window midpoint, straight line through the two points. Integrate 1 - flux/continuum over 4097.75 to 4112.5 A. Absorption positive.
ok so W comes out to 2.9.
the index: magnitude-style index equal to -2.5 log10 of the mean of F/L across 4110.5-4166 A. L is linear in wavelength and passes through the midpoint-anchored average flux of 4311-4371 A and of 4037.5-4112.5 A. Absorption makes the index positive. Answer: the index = -0.075 mag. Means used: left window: 8.14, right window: 7.57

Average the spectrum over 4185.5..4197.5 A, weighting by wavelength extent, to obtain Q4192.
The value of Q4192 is 8.38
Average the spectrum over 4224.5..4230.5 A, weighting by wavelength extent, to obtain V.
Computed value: 8.28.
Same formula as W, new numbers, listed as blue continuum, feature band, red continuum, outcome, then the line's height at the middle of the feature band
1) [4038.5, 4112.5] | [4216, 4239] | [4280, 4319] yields -0.3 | 8.28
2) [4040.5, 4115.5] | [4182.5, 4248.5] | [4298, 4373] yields -4.5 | 7.91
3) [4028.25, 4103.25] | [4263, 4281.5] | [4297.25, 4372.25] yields -1.3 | 7.87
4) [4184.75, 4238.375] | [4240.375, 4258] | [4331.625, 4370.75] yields -1.1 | 8.11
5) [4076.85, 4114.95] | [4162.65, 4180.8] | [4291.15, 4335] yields -1.9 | 7.85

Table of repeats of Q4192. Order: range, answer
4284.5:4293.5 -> 8.38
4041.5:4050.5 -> 8.55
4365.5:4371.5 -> 8.04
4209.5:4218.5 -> 8.44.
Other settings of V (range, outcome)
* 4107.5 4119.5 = 8.32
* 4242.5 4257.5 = 8.62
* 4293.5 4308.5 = 8.36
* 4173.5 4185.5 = 8.44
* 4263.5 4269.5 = 8.38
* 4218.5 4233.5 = 8.47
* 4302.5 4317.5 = 8.42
